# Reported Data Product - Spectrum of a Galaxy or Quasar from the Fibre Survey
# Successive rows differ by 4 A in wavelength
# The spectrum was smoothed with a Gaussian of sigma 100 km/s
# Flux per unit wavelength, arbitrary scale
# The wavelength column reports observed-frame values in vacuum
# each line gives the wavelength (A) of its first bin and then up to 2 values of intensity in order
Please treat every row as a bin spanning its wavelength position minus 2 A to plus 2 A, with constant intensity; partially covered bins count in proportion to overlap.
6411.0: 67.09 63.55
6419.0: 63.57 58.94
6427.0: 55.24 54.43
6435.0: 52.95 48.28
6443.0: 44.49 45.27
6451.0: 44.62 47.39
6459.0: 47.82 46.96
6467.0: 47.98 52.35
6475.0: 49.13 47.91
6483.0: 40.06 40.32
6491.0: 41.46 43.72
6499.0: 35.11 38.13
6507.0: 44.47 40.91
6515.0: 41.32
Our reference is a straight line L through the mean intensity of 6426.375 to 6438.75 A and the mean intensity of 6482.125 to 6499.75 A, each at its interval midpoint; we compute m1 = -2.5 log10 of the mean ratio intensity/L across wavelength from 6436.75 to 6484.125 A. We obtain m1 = -0.001 mag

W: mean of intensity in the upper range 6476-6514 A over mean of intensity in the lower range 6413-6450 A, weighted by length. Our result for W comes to 0.77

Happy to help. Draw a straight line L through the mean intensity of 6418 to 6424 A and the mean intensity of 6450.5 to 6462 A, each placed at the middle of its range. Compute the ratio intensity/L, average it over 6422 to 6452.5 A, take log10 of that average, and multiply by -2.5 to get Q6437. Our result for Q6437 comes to 0.09 mag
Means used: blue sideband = 61.3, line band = 50.3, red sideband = 46.9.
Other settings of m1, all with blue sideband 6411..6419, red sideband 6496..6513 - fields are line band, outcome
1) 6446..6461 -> 0.16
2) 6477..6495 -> 0.06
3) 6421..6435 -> 0.10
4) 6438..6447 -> 0.23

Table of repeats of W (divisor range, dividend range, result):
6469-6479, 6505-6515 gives 0.85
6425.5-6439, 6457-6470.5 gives 0.90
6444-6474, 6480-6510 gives 0.86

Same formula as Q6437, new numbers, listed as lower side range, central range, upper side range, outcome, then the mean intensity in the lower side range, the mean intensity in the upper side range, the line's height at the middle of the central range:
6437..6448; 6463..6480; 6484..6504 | -0.16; 46.1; 39.8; 42.6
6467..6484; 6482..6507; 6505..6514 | 0.12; 47.9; 42.5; 44.9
